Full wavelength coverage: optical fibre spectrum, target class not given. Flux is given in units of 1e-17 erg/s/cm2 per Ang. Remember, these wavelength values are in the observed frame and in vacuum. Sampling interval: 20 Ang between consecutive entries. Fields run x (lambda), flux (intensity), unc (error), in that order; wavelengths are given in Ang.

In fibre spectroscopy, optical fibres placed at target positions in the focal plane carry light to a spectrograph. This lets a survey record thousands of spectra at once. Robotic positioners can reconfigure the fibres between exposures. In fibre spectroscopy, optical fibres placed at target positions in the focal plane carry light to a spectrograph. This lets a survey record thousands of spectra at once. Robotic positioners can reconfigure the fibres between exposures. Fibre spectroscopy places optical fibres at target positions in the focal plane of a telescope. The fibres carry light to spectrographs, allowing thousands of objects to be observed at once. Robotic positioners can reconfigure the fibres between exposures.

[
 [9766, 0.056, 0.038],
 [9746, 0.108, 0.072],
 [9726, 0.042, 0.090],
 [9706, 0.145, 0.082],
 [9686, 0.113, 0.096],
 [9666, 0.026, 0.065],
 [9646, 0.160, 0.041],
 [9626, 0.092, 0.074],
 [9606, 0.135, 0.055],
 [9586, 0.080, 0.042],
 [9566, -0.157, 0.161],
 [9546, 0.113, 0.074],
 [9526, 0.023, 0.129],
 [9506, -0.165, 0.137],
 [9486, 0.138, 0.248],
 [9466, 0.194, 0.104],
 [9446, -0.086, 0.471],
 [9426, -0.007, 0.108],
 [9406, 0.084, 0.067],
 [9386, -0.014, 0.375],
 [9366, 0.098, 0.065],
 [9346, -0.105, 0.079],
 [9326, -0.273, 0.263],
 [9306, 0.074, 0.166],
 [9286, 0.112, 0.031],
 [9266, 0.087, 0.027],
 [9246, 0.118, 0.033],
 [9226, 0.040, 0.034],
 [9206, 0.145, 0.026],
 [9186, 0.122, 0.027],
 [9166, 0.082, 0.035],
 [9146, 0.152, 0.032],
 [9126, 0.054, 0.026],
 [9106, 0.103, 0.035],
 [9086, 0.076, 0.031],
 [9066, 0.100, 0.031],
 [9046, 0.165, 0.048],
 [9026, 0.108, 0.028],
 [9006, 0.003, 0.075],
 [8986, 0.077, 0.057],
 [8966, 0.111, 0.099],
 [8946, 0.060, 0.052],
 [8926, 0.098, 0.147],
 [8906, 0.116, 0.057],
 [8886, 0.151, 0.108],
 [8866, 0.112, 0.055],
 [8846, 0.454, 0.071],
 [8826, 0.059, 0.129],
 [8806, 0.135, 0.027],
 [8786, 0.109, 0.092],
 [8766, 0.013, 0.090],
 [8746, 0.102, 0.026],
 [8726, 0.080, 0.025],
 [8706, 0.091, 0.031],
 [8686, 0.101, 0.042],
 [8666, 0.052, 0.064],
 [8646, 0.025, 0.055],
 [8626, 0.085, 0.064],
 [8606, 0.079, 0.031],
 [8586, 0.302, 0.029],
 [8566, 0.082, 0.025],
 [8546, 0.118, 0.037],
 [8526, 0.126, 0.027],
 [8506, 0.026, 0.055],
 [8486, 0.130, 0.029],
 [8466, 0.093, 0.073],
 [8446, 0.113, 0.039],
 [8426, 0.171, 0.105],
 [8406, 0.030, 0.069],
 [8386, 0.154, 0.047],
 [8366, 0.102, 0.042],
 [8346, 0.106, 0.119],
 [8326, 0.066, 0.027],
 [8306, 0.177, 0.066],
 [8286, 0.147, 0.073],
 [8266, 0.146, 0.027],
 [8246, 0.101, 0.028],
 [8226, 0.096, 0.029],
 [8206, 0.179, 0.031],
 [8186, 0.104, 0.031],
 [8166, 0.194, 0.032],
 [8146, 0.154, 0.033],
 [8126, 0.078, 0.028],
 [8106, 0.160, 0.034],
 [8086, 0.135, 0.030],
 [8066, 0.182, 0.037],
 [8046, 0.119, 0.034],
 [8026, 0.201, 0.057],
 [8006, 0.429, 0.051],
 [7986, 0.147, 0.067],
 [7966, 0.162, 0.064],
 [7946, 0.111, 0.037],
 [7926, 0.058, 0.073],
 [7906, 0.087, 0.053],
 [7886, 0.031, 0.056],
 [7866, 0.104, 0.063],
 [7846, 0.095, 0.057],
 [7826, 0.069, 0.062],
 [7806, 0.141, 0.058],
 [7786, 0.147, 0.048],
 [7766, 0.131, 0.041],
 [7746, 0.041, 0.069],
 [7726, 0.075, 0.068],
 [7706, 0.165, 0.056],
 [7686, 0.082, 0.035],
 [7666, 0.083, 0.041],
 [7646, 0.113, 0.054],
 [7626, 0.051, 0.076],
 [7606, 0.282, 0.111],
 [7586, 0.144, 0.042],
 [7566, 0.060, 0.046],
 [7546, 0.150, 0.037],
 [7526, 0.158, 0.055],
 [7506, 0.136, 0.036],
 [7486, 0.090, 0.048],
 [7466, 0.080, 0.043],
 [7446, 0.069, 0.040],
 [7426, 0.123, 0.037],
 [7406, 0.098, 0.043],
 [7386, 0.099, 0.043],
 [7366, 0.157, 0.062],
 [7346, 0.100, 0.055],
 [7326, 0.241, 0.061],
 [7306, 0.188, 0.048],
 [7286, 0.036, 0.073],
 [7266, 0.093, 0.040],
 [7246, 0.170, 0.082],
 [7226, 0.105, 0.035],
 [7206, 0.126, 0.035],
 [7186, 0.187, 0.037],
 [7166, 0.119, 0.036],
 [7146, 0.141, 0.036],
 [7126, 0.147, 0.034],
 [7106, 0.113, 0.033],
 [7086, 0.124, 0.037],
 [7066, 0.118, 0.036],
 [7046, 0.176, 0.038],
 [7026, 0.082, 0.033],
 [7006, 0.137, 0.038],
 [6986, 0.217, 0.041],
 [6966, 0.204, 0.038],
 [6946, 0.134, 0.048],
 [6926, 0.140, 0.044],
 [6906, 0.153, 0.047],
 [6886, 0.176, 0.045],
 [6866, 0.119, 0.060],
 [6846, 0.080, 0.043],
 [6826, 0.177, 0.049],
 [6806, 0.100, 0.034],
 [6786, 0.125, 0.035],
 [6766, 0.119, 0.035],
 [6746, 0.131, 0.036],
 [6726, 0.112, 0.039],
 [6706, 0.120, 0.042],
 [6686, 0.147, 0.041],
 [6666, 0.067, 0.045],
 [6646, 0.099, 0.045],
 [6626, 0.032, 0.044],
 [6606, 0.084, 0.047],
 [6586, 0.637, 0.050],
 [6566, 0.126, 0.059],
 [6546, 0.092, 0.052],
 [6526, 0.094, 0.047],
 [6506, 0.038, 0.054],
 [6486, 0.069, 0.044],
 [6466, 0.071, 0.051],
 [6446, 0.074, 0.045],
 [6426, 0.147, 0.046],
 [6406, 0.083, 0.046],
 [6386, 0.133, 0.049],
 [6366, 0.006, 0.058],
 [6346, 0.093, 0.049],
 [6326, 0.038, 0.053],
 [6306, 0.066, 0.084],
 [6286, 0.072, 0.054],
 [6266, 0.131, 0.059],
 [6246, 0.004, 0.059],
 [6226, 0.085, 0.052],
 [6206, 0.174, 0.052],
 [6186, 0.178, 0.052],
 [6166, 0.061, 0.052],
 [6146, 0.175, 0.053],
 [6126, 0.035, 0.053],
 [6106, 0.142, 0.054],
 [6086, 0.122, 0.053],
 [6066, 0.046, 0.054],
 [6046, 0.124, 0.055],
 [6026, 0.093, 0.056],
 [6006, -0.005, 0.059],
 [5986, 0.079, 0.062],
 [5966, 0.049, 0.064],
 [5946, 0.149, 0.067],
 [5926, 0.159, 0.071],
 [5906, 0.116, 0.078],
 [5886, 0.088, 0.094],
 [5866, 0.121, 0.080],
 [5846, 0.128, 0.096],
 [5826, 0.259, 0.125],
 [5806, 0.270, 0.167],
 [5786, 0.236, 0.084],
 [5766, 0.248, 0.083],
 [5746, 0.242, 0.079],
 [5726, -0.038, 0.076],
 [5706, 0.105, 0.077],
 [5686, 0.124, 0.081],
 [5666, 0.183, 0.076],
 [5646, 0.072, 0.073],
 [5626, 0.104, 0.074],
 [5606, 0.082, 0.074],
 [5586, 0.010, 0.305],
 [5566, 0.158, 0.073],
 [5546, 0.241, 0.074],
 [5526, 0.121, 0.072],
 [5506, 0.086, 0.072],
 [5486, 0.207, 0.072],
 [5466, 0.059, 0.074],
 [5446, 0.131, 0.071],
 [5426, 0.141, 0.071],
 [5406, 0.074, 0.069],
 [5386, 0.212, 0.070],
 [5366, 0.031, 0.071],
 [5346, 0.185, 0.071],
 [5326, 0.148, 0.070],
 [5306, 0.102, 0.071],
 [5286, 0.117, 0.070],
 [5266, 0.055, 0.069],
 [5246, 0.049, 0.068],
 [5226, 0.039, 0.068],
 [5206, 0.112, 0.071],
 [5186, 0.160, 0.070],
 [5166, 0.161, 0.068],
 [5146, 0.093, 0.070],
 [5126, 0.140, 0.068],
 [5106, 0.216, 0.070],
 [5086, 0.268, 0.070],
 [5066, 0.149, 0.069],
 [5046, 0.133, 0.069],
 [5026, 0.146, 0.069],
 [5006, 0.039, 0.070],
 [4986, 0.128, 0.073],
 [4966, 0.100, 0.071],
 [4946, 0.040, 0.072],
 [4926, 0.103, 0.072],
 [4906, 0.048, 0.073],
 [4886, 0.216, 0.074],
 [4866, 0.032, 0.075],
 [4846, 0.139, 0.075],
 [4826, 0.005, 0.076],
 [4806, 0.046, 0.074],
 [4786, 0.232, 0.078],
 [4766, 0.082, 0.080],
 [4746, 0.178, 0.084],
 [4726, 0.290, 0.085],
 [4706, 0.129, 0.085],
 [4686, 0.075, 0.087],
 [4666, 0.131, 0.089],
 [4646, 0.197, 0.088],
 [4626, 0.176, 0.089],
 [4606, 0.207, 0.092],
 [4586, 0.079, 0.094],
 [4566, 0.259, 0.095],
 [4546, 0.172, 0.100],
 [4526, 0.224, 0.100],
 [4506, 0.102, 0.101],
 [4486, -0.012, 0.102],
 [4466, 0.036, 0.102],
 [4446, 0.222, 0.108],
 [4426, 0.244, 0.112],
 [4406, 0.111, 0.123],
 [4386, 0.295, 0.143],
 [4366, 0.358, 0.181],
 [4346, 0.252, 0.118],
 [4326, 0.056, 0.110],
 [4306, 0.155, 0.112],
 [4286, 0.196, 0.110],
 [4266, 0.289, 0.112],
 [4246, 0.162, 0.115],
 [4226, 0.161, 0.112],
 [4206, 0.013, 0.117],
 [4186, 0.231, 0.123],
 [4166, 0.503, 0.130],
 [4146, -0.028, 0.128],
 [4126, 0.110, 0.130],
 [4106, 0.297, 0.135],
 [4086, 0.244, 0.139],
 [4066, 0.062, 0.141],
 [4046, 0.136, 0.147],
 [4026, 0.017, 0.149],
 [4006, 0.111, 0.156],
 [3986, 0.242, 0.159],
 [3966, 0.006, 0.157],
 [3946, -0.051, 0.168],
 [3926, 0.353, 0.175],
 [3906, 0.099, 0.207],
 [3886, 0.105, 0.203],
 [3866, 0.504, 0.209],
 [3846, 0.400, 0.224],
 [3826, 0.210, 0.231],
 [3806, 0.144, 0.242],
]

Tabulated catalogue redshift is 0.766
